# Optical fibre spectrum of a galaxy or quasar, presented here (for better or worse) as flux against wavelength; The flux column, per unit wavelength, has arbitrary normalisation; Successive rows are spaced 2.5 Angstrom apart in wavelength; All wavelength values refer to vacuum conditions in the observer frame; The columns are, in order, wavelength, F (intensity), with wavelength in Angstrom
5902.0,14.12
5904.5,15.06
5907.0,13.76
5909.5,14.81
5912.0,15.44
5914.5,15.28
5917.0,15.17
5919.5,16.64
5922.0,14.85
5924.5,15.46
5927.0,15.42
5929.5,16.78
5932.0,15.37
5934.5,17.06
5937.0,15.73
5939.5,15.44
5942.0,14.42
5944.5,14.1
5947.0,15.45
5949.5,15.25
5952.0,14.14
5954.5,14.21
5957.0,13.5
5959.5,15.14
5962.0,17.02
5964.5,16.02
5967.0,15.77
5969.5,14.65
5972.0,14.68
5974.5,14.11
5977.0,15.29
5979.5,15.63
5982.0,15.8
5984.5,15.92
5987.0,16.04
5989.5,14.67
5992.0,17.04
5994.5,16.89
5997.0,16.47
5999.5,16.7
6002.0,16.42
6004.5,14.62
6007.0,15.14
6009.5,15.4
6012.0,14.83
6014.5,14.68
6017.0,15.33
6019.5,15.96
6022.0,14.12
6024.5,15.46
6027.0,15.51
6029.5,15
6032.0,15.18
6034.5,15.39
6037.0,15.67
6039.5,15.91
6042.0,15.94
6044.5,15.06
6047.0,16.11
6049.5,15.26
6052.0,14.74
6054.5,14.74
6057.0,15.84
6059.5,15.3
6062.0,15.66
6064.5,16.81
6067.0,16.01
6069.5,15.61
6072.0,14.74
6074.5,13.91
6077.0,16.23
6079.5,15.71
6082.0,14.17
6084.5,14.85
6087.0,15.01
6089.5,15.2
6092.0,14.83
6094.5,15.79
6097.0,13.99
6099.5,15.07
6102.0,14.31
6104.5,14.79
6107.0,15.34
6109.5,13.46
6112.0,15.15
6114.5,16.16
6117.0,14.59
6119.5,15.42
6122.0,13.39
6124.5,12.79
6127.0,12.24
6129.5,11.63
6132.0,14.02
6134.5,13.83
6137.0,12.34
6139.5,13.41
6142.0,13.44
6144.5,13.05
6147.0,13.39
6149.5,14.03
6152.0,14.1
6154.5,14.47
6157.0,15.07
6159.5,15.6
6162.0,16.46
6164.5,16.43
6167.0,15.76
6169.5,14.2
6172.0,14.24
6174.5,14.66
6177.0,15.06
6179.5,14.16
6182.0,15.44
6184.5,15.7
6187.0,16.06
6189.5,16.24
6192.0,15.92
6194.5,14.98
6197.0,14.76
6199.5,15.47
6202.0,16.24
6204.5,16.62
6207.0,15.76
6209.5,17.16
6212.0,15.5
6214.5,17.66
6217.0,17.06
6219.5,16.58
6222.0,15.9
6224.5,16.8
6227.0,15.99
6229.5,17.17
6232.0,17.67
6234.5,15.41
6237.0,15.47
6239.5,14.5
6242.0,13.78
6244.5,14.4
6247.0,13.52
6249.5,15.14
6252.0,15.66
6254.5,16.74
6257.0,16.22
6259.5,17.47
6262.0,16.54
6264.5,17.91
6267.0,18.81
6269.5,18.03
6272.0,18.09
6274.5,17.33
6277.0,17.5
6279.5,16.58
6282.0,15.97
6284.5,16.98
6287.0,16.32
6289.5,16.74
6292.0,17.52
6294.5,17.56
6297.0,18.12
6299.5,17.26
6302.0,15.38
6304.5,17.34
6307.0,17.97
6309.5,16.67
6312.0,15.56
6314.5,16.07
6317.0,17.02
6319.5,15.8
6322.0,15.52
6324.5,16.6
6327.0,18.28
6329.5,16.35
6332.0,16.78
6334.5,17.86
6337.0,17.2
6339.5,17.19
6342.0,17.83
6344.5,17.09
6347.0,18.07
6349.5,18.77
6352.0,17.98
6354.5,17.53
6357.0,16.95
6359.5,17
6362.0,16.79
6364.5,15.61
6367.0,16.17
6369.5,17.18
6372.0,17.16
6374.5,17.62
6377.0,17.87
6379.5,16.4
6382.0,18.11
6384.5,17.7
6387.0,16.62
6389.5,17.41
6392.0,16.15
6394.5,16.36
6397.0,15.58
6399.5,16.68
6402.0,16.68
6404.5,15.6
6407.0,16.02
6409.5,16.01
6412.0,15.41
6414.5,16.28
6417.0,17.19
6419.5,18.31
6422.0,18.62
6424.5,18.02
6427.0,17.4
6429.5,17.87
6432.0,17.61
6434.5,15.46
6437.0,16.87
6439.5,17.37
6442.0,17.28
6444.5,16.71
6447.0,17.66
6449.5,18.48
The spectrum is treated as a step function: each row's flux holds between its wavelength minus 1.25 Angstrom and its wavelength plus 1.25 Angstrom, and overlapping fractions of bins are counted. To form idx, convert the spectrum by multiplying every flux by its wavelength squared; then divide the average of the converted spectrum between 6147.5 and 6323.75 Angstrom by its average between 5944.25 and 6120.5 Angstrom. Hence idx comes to 1.1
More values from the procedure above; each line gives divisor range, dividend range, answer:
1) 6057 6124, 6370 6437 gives 1.24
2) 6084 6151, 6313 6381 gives 1.30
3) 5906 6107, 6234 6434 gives 1.22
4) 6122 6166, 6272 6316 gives 1.28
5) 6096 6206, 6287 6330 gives 1.21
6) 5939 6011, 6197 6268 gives 1.14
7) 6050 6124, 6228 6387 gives 1.20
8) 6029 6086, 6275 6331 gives 1.18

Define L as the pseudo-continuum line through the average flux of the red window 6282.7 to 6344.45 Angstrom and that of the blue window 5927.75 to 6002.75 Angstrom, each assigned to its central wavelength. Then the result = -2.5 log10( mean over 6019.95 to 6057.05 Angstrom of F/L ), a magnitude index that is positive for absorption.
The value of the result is 0.034 mag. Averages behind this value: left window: 15.5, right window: 16.9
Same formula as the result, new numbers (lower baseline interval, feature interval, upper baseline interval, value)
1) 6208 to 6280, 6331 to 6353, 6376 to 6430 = -0.06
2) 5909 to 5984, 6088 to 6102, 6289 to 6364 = 0.08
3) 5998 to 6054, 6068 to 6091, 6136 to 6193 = 0.01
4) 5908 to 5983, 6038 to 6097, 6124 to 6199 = -0.04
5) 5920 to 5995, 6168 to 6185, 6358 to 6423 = 0.09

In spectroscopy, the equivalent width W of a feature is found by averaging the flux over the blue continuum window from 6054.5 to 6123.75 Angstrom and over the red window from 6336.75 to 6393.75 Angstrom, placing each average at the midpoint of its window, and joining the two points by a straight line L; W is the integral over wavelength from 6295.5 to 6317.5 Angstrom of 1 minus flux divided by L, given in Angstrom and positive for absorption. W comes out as -0.1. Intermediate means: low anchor 15.1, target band 16.8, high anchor 17.2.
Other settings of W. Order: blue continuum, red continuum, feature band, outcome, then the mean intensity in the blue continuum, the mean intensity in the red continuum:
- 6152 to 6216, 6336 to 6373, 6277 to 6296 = -0.35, 15.6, 17.2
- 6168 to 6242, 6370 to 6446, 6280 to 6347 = -2.04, 15.8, 17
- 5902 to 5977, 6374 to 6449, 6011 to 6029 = 0.42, 15.2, 17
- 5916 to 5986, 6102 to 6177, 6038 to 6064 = -1.29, 15.3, 14.3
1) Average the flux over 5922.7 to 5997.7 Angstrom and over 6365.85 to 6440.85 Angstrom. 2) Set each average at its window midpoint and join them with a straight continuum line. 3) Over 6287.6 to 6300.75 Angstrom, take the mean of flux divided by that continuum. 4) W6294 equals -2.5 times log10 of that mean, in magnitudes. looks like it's -0.05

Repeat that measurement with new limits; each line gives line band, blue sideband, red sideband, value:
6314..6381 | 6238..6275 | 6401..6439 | -0.030 mag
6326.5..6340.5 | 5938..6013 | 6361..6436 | -0.038 mag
